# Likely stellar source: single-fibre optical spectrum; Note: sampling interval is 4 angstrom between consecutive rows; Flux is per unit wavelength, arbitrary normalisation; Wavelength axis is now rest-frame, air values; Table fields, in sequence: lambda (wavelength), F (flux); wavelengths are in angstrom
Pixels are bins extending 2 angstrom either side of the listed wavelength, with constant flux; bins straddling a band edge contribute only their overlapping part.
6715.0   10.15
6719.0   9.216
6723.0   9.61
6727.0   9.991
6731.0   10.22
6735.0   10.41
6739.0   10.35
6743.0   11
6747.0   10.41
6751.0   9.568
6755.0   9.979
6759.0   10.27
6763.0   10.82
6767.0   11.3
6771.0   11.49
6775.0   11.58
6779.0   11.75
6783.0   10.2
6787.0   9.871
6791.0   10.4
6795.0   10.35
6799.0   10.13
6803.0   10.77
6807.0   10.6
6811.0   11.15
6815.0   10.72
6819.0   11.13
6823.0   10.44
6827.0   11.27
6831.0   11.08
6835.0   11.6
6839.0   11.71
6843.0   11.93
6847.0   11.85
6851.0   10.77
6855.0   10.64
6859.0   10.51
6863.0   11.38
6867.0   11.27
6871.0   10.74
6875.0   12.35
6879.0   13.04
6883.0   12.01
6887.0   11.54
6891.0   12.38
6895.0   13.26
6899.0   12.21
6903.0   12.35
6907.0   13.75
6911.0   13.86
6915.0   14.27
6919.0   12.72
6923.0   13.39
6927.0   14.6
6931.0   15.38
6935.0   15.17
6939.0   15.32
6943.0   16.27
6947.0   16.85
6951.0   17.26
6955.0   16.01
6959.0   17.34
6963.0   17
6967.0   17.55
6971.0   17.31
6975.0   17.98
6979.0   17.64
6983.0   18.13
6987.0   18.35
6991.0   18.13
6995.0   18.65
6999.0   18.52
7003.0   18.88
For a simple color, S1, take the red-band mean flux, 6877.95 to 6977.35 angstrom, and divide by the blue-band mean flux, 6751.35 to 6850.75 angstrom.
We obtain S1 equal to 1.35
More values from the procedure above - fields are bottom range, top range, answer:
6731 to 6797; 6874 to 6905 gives 1.17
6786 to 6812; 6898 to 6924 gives 1.27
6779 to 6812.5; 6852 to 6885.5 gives 1.09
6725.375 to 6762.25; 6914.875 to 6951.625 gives 1.47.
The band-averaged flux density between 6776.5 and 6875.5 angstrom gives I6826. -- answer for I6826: 11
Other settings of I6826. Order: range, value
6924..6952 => 15.7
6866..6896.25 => 12.1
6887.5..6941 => 13.7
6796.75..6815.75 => 10.7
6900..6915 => 13.4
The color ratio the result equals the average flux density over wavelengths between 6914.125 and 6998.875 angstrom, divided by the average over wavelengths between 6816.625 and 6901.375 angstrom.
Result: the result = 1.43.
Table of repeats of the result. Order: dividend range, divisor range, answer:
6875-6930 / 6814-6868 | 1.17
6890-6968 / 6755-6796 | 1.38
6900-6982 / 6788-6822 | 1.47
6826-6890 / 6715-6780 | 1.10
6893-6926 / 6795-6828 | 1.24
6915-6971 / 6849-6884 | 1.38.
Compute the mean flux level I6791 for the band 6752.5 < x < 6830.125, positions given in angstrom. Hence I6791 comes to 10.7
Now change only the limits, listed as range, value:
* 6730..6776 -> 10.6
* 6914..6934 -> 14.1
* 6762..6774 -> 11.3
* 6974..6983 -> 17.9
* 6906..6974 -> 15.6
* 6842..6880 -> 11.4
